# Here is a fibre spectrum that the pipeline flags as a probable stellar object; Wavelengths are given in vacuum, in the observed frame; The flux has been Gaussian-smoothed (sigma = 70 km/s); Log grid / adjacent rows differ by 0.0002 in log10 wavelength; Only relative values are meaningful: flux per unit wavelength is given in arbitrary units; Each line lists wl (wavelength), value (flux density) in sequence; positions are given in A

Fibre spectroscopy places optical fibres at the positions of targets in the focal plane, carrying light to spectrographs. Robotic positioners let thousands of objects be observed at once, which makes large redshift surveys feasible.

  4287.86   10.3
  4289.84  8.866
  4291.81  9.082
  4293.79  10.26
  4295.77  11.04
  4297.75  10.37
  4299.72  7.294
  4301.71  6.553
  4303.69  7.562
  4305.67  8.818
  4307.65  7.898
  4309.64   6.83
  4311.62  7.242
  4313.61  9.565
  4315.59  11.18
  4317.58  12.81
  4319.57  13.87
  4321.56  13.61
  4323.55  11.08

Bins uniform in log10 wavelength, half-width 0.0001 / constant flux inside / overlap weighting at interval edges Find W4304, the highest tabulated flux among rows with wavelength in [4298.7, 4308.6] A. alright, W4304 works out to 8.818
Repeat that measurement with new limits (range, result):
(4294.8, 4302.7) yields 11.04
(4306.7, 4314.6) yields 9.565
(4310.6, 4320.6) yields 13.87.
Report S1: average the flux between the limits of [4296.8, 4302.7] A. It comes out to 8.06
